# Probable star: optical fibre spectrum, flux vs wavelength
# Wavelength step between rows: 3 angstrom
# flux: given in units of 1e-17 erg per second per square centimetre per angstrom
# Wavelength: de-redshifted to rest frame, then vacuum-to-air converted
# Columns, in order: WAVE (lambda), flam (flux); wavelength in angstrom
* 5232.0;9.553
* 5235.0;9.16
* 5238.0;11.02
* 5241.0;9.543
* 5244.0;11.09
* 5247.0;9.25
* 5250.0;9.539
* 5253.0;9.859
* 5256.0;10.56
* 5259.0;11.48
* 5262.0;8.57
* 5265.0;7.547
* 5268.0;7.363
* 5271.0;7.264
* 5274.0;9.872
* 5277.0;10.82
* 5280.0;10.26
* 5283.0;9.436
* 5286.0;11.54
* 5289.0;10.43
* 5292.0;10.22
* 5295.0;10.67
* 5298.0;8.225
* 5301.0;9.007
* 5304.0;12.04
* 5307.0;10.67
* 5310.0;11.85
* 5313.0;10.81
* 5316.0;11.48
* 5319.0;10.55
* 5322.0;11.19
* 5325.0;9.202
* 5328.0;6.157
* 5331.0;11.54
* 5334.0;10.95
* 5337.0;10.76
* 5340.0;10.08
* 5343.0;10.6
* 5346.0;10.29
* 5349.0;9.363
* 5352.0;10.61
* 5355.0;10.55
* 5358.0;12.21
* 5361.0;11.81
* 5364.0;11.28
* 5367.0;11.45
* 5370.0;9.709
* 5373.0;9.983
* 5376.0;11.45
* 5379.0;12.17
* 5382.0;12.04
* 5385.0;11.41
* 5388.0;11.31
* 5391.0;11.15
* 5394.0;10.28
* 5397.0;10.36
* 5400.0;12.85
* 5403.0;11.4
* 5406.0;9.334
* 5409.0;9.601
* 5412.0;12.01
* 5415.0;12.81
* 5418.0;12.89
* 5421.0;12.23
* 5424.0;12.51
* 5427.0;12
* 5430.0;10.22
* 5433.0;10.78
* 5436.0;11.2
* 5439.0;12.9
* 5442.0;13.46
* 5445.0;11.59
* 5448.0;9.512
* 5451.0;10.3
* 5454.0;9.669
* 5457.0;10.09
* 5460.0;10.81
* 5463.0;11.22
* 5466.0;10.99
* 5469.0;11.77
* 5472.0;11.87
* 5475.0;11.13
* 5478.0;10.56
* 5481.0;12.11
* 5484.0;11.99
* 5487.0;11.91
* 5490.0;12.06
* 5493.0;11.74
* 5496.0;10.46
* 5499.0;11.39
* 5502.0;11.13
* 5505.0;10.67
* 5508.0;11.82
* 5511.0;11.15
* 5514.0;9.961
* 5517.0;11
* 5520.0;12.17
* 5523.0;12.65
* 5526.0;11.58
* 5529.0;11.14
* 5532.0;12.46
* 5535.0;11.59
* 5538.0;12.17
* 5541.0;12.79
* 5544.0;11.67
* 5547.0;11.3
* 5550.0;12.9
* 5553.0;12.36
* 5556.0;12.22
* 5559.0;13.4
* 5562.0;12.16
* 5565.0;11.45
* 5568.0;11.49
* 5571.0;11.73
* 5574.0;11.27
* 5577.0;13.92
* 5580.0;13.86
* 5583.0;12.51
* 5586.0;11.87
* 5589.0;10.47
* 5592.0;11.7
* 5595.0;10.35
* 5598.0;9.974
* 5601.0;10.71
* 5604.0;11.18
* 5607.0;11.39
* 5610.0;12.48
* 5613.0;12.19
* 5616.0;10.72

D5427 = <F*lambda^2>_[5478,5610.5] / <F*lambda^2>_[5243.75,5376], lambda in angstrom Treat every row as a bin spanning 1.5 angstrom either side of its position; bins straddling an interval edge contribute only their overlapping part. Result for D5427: 1.25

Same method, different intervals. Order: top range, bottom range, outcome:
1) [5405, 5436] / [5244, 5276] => 1.32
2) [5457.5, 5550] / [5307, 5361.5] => 1.16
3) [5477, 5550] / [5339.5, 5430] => 1.09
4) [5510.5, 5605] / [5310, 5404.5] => 1.17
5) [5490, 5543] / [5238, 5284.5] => 1.33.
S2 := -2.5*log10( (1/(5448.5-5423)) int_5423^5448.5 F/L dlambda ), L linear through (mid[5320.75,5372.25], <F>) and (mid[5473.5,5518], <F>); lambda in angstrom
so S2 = -0.07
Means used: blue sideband 10.4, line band 11.6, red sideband 11.3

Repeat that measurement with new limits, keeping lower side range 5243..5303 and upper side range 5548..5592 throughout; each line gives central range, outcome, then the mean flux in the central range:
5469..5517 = 0.02 mag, 11.3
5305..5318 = -0.12 mag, 11.2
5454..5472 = 0.04 mag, 10.9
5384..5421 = -0.05 mag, 11.3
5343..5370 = -0.05 mag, 10.9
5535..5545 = -0.02 mag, 12.1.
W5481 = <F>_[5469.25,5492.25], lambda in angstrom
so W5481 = 11.7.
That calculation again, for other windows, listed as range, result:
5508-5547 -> 11.7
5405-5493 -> 11.4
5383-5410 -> 10.9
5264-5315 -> 9.92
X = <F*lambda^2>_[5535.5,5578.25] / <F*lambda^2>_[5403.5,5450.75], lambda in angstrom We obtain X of 1.1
